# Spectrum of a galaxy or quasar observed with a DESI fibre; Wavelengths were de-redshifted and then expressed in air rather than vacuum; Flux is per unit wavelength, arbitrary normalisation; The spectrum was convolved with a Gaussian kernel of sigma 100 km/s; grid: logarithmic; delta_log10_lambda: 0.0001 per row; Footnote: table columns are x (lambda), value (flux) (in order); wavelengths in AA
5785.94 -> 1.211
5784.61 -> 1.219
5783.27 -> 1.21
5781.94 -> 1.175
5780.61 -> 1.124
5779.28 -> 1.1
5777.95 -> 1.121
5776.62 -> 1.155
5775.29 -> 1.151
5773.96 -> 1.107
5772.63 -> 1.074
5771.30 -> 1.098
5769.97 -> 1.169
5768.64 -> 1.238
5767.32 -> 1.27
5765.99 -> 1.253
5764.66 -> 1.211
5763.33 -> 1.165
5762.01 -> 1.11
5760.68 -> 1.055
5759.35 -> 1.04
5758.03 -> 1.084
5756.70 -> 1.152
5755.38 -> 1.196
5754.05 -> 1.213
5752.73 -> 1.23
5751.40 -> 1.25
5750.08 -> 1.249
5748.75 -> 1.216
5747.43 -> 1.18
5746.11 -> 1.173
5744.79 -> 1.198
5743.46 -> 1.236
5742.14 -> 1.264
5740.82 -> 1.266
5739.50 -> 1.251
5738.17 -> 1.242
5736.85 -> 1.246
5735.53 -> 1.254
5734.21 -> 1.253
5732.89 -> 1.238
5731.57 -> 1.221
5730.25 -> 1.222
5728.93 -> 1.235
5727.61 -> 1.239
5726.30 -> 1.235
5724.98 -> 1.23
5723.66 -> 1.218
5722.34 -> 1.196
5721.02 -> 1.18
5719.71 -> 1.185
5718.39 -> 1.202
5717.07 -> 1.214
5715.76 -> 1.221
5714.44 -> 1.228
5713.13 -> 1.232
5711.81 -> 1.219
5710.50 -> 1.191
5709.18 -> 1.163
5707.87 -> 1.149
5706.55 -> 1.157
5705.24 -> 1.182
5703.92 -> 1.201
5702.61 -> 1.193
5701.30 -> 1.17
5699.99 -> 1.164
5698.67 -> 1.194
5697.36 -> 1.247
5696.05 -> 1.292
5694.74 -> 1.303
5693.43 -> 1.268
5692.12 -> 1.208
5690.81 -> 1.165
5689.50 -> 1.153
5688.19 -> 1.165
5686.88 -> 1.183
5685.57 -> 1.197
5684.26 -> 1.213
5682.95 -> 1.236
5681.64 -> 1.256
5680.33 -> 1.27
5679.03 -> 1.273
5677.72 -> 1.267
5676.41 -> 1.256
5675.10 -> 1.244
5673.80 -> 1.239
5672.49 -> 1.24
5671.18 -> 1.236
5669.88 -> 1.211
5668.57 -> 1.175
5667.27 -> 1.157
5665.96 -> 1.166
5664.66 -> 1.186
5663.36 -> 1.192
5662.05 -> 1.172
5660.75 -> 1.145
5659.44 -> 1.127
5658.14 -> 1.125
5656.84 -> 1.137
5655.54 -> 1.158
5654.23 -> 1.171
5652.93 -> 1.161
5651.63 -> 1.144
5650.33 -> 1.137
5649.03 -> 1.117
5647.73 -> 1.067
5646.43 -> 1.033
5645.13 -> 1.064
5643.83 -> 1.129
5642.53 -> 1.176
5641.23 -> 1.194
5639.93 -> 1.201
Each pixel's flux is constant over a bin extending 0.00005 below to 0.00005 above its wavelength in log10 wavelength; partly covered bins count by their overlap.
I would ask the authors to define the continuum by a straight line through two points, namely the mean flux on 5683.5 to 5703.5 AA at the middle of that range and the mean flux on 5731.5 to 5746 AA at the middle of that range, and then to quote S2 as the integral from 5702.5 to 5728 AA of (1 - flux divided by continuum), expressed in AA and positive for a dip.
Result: 0.5 AA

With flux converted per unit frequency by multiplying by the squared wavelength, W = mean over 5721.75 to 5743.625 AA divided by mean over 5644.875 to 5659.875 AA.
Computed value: 1.14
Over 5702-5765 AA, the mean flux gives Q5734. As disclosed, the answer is 1.2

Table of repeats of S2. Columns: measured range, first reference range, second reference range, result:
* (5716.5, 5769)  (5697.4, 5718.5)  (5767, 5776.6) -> -1.6 AA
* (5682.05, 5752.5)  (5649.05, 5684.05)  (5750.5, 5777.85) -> -2.3 AA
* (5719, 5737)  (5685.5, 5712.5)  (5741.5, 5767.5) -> -0.5 AA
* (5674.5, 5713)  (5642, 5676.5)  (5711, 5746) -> -0.6 AA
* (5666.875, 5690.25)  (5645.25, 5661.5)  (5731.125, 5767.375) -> -1.5 AA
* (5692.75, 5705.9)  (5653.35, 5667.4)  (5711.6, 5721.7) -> -0.3 AA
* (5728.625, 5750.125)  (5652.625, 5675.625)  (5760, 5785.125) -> -1.2 AA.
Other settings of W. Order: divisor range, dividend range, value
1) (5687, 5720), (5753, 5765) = 0.96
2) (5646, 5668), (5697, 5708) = 1.05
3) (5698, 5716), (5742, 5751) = 1.04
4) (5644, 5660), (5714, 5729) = 1.11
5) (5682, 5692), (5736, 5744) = 1.07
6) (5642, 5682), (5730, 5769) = 1.06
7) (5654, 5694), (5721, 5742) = 1.05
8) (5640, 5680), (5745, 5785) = 1.03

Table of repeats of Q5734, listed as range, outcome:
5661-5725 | 1.21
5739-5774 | 1.18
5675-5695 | 1.23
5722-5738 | 1.23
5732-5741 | 1.25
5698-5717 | 1.19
